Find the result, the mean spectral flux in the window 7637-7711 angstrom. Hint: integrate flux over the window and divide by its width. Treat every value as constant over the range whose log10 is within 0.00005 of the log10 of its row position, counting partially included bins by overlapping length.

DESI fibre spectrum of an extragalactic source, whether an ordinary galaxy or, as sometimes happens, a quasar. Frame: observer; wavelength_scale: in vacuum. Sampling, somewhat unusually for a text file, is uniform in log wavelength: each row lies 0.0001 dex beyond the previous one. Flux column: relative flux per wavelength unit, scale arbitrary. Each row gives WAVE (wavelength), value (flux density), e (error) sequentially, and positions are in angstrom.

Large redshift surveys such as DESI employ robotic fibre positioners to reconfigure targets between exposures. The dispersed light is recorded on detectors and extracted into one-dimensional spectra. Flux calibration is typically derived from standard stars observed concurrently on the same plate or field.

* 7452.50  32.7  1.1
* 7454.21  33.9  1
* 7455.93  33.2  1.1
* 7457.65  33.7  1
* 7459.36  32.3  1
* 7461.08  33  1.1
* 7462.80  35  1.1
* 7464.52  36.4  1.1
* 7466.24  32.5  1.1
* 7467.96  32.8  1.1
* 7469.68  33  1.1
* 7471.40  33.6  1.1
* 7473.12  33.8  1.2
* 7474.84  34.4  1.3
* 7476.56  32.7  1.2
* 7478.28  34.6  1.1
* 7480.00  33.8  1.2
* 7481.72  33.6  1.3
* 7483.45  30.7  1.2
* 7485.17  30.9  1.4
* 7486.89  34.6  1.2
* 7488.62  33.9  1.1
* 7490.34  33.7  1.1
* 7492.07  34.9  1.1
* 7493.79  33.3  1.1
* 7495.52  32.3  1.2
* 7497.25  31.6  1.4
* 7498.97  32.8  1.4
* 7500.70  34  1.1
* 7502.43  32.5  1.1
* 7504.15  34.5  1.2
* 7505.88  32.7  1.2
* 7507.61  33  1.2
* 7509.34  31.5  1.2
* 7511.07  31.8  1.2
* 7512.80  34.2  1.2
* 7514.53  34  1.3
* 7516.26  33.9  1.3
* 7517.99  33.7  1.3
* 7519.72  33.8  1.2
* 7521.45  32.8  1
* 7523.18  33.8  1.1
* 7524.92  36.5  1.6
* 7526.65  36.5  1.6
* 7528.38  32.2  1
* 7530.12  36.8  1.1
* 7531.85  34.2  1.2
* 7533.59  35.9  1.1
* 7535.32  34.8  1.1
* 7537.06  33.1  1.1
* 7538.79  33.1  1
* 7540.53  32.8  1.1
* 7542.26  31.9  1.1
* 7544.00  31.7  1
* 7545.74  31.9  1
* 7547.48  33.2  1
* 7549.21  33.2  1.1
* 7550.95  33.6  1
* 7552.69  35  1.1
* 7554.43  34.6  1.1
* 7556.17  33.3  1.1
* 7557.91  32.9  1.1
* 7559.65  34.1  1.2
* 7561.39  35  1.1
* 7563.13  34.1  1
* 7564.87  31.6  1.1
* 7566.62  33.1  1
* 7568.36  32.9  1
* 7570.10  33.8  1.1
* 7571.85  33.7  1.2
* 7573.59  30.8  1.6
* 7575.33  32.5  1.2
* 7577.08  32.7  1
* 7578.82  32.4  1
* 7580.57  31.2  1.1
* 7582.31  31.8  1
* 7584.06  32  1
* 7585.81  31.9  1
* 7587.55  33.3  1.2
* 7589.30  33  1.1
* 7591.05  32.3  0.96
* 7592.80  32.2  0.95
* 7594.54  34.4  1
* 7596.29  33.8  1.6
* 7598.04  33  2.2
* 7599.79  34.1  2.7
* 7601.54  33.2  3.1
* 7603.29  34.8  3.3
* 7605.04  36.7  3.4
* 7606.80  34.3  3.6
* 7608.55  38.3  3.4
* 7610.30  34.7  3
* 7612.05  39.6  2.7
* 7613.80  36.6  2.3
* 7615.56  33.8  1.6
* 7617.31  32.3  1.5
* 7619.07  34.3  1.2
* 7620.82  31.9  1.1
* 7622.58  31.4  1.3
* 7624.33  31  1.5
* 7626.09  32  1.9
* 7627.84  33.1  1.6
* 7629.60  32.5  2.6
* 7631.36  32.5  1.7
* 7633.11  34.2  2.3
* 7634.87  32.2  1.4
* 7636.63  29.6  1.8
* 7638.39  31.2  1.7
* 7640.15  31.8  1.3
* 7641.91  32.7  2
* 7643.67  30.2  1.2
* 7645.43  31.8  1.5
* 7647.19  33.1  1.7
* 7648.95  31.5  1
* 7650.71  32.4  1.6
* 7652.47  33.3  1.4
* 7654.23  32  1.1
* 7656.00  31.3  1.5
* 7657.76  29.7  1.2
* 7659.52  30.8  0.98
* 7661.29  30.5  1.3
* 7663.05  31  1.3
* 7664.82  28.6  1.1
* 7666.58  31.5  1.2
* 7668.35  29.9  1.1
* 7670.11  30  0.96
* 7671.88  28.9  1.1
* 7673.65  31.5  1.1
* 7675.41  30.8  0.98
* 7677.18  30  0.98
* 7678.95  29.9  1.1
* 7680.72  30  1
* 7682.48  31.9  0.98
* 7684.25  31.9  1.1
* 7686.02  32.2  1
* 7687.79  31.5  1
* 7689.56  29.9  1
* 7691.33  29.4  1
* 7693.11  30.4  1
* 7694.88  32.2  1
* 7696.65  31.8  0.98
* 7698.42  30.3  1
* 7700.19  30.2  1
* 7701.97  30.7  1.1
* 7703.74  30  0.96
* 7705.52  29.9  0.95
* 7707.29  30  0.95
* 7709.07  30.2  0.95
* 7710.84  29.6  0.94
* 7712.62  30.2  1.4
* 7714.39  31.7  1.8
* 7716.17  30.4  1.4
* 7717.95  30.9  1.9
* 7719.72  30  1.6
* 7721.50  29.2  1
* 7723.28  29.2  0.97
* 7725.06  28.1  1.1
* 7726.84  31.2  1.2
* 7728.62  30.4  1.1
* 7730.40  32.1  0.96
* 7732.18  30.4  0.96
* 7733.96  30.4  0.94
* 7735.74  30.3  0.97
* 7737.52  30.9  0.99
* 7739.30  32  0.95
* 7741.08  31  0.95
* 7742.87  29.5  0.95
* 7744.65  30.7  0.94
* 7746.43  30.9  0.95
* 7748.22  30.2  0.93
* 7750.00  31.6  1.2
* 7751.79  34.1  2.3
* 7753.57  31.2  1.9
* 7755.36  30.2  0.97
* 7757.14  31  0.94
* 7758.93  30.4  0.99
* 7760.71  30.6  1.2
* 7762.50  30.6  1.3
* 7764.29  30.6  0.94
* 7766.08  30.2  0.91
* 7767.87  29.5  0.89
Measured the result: 30.9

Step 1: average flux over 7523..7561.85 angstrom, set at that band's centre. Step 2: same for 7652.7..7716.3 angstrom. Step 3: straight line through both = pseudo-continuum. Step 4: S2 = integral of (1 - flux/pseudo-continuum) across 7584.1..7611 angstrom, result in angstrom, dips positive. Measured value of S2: -1.1 angstrom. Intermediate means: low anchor 33.9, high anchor 30.6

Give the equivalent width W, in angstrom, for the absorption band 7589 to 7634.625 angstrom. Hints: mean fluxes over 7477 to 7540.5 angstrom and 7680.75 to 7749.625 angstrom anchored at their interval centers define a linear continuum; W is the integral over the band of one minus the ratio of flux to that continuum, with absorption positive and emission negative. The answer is -2.48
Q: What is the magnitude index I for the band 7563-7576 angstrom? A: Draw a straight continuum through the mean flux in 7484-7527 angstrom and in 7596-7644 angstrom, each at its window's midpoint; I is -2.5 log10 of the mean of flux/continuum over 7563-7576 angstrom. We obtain 0.02 mag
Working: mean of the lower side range 33.4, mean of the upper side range 33.4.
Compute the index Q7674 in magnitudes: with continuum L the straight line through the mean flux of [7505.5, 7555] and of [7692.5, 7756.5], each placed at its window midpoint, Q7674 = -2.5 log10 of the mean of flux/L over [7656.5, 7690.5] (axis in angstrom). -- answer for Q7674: 0.03 mag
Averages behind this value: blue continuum 33.7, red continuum 30.6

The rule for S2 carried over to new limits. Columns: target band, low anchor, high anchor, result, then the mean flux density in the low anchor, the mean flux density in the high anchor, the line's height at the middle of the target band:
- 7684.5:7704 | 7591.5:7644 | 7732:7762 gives 0.7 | 33.4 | 30.9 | 31.9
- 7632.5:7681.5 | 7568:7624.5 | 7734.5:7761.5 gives 2.2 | 33.5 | 31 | 32.5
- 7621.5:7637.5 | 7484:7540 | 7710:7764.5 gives 0.0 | 33.6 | 30.6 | 32.1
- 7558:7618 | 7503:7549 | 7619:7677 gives -2.1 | 33.6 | 31.4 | 32.5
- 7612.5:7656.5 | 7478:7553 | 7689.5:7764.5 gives -0.8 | 33.5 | 30.6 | 31.8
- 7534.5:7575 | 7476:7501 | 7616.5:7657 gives -0.7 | 33.1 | 32.1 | 32.7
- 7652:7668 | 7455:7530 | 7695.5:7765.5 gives 0.3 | 33.5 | 30.6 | 31.4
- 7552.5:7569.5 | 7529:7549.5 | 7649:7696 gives -0.3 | 33.5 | 30.8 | 33.1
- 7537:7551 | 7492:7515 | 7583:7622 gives 0.3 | 33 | 34.1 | 33.4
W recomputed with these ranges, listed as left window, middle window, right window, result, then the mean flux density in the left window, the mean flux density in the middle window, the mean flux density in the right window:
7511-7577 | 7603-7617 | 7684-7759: -1.5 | 33.6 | 36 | 30.7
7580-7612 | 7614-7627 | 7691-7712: 0.2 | 33.8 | 32.6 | 30.4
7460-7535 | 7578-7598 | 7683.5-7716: -0.2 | 33.6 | 32.6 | 30.7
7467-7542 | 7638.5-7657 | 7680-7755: -0.2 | 33.6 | 32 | 30.7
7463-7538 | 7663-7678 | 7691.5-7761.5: 0.6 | 33.6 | 30.2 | 30.6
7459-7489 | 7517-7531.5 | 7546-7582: -0.5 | 33.4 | 34.5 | 33.1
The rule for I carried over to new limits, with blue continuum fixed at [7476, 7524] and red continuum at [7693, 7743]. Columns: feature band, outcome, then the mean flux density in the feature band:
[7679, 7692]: -0.002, 30.9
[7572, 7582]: 0.006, 32.1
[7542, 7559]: -0.020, 33.2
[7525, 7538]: -0.067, 34.9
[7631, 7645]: -0.010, 31.8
